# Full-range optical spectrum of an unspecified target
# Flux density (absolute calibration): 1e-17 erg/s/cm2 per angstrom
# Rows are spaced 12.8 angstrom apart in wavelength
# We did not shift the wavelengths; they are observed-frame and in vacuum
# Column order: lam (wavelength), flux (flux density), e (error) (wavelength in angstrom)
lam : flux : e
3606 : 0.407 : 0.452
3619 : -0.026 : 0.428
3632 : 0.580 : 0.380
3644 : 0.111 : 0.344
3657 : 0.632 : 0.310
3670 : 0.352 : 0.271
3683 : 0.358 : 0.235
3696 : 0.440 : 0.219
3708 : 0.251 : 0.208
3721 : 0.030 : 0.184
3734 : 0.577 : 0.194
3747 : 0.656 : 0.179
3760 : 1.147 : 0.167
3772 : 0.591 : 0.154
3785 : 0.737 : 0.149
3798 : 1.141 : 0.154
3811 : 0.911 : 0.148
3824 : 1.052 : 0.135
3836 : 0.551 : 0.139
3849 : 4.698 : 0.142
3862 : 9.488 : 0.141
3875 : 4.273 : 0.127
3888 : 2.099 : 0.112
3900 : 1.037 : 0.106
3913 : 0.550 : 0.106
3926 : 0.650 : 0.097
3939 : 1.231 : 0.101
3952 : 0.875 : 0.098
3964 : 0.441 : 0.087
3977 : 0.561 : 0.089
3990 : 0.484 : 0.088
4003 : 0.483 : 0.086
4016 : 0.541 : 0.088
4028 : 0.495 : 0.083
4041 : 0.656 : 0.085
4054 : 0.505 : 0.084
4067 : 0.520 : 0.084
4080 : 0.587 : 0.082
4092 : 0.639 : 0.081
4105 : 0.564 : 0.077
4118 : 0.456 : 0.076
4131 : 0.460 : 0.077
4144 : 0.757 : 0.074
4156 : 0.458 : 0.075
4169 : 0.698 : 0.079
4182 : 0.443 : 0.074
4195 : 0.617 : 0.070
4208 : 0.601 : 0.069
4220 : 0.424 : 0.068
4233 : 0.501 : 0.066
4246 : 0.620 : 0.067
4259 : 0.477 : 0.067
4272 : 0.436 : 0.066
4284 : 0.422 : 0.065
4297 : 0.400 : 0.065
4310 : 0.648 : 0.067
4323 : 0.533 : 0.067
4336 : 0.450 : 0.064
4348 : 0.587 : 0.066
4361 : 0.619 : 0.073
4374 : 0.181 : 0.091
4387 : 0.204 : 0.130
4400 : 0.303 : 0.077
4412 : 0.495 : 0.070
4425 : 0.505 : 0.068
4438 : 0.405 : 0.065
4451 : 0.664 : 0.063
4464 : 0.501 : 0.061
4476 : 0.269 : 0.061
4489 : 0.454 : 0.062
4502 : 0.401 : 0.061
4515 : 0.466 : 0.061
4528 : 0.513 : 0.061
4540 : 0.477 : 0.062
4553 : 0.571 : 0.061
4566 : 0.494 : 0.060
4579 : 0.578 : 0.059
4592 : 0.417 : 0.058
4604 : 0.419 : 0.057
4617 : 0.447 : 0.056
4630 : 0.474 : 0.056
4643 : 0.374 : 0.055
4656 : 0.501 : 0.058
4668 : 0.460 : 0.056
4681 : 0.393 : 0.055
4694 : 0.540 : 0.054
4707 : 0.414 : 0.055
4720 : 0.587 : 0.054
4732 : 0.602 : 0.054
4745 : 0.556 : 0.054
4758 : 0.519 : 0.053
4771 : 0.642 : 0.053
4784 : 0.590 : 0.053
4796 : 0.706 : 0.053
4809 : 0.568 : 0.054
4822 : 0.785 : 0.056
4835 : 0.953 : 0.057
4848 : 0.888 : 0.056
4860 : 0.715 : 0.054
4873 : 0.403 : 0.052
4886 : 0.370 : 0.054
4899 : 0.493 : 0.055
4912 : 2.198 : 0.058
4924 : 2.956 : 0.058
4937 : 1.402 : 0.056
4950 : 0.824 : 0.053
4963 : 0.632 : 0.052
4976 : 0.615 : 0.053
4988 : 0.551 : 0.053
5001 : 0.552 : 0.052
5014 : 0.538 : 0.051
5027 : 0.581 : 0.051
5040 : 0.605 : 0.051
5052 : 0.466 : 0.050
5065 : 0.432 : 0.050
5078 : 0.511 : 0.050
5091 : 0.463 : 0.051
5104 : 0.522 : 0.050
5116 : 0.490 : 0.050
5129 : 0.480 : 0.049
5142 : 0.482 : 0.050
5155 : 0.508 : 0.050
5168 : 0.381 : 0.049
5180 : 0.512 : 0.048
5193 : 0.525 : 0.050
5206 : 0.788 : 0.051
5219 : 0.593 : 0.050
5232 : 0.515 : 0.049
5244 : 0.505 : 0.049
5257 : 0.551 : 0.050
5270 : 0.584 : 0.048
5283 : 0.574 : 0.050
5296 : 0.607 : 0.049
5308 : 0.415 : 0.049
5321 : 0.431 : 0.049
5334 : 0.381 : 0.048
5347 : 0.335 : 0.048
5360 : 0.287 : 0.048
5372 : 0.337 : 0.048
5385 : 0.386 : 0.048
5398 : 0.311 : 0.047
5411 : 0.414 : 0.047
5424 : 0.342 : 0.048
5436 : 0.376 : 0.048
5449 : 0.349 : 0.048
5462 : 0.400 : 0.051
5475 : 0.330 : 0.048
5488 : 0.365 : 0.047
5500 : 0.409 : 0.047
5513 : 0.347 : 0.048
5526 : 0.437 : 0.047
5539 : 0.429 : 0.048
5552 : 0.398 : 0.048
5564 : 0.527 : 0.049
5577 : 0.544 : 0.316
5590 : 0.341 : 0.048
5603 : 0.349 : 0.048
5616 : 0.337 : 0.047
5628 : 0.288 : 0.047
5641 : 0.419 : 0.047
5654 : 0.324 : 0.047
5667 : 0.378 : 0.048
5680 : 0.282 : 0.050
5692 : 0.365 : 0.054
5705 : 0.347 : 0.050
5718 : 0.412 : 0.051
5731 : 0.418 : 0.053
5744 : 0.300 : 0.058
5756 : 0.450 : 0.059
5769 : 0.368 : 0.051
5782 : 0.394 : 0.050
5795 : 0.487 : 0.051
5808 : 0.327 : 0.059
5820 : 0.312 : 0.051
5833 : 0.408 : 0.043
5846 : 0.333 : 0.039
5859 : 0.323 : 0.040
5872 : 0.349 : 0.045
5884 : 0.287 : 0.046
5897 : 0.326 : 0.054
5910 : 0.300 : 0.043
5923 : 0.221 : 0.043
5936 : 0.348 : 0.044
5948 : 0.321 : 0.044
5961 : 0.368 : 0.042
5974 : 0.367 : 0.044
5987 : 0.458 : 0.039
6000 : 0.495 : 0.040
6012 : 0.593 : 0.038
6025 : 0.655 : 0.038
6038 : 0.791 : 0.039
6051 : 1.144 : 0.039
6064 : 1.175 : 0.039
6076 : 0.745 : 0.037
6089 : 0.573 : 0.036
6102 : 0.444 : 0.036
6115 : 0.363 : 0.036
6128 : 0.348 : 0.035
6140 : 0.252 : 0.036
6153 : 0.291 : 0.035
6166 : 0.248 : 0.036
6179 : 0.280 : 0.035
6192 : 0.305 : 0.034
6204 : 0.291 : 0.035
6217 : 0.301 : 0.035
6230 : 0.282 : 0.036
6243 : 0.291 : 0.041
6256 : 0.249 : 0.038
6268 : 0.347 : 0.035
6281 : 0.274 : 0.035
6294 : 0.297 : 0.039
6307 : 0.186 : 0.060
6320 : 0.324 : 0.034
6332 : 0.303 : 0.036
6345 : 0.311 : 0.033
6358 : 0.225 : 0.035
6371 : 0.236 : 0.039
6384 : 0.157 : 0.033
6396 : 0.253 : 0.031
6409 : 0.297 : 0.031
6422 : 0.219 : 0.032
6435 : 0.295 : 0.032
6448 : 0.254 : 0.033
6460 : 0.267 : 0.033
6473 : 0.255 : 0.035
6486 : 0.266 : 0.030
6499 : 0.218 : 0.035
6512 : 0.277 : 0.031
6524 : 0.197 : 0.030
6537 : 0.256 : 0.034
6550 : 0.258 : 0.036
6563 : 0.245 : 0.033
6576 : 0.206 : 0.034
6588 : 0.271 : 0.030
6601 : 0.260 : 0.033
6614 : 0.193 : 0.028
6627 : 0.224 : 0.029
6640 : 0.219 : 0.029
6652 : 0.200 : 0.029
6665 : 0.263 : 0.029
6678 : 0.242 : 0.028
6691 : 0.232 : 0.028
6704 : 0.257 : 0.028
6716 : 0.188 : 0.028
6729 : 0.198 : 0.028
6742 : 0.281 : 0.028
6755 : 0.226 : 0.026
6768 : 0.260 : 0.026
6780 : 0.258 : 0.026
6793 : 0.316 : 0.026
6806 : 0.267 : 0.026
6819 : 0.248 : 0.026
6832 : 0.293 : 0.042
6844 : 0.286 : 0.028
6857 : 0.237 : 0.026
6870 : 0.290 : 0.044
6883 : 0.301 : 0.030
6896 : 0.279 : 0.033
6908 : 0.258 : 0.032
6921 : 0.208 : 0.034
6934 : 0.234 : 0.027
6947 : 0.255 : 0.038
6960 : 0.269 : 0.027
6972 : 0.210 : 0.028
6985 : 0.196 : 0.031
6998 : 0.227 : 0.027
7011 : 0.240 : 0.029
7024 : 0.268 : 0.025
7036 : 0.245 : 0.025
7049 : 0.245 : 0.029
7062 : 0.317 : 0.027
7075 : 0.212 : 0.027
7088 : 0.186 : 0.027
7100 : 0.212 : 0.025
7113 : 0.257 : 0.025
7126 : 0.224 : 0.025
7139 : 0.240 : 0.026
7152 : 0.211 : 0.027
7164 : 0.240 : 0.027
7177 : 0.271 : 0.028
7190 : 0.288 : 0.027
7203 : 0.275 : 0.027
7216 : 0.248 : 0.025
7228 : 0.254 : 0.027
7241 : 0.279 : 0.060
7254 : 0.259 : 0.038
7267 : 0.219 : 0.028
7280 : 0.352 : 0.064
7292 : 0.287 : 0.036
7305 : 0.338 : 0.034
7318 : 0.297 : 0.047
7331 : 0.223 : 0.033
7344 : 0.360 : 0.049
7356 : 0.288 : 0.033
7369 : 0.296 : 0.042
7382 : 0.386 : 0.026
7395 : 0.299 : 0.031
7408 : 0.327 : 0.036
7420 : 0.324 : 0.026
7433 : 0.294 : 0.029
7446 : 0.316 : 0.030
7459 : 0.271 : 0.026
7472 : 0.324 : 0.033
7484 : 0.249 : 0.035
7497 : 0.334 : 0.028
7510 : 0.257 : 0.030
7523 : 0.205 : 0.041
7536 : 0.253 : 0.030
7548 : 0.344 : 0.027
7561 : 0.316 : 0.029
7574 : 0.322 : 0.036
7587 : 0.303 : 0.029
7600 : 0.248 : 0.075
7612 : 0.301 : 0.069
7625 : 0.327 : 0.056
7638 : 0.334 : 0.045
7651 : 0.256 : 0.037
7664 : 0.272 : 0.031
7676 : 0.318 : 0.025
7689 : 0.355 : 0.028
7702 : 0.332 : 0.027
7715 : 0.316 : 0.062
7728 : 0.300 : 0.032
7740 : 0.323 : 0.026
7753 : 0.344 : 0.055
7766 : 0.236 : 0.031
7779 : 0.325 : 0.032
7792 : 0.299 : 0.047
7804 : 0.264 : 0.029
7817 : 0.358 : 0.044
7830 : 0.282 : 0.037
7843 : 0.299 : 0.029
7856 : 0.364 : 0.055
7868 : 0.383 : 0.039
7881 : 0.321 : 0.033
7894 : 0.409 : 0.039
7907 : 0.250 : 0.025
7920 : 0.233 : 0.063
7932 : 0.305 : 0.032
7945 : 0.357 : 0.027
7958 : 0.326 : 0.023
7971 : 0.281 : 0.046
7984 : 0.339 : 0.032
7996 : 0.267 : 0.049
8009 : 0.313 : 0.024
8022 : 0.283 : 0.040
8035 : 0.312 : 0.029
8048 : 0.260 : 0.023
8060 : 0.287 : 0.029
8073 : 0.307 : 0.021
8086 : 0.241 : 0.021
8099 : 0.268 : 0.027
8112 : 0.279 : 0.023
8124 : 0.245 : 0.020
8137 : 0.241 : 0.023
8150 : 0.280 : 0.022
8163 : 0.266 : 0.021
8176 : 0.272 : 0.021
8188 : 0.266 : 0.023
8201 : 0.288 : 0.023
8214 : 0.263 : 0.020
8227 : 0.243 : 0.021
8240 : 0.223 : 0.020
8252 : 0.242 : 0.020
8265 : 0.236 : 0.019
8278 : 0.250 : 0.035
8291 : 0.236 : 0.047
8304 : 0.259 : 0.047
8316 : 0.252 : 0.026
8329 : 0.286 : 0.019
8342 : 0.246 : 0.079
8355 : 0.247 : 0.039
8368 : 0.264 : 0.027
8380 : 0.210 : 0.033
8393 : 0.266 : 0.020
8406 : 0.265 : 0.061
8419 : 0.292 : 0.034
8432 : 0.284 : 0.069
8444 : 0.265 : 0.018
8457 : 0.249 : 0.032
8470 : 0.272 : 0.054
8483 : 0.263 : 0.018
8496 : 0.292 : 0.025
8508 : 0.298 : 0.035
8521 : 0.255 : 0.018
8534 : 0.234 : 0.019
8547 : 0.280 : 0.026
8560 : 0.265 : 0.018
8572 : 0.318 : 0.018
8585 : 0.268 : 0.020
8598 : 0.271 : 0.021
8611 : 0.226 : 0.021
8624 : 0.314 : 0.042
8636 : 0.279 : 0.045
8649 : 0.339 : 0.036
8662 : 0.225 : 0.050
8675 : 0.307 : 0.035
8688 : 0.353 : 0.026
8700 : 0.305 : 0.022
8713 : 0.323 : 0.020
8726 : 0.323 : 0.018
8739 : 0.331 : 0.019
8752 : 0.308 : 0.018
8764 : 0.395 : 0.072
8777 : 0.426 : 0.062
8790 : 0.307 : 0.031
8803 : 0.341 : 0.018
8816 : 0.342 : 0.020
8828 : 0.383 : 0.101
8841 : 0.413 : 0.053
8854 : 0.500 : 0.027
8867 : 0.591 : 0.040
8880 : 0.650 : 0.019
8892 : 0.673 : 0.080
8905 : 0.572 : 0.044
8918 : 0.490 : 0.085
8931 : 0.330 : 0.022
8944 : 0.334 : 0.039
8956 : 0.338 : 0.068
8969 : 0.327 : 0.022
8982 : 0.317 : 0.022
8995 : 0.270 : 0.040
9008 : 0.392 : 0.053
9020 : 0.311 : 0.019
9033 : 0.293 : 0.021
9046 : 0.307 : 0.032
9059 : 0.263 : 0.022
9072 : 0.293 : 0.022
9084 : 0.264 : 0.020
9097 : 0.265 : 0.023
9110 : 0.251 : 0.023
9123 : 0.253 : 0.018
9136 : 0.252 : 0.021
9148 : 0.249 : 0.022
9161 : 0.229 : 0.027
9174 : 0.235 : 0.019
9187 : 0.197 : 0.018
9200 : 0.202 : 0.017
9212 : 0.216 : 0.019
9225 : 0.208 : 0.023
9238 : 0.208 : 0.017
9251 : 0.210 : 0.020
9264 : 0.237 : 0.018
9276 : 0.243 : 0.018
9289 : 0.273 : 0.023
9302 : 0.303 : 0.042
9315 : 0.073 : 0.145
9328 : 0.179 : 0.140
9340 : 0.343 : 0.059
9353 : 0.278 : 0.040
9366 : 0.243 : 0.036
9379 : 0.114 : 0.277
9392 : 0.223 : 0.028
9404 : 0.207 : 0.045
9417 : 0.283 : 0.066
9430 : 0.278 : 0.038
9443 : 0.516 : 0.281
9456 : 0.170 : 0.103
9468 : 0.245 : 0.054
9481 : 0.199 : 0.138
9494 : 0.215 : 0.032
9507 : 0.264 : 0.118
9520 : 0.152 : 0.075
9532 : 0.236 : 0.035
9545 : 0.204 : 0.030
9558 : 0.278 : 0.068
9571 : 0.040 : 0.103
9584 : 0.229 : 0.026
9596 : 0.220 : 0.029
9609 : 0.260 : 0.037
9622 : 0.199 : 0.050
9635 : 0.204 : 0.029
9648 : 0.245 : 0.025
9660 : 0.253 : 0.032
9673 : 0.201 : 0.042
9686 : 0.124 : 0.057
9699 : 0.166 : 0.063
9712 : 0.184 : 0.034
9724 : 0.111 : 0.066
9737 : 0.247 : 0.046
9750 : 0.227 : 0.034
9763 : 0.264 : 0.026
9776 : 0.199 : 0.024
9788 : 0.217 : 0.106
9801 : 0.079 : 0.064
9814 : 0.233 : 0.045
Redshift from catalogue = 2.177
